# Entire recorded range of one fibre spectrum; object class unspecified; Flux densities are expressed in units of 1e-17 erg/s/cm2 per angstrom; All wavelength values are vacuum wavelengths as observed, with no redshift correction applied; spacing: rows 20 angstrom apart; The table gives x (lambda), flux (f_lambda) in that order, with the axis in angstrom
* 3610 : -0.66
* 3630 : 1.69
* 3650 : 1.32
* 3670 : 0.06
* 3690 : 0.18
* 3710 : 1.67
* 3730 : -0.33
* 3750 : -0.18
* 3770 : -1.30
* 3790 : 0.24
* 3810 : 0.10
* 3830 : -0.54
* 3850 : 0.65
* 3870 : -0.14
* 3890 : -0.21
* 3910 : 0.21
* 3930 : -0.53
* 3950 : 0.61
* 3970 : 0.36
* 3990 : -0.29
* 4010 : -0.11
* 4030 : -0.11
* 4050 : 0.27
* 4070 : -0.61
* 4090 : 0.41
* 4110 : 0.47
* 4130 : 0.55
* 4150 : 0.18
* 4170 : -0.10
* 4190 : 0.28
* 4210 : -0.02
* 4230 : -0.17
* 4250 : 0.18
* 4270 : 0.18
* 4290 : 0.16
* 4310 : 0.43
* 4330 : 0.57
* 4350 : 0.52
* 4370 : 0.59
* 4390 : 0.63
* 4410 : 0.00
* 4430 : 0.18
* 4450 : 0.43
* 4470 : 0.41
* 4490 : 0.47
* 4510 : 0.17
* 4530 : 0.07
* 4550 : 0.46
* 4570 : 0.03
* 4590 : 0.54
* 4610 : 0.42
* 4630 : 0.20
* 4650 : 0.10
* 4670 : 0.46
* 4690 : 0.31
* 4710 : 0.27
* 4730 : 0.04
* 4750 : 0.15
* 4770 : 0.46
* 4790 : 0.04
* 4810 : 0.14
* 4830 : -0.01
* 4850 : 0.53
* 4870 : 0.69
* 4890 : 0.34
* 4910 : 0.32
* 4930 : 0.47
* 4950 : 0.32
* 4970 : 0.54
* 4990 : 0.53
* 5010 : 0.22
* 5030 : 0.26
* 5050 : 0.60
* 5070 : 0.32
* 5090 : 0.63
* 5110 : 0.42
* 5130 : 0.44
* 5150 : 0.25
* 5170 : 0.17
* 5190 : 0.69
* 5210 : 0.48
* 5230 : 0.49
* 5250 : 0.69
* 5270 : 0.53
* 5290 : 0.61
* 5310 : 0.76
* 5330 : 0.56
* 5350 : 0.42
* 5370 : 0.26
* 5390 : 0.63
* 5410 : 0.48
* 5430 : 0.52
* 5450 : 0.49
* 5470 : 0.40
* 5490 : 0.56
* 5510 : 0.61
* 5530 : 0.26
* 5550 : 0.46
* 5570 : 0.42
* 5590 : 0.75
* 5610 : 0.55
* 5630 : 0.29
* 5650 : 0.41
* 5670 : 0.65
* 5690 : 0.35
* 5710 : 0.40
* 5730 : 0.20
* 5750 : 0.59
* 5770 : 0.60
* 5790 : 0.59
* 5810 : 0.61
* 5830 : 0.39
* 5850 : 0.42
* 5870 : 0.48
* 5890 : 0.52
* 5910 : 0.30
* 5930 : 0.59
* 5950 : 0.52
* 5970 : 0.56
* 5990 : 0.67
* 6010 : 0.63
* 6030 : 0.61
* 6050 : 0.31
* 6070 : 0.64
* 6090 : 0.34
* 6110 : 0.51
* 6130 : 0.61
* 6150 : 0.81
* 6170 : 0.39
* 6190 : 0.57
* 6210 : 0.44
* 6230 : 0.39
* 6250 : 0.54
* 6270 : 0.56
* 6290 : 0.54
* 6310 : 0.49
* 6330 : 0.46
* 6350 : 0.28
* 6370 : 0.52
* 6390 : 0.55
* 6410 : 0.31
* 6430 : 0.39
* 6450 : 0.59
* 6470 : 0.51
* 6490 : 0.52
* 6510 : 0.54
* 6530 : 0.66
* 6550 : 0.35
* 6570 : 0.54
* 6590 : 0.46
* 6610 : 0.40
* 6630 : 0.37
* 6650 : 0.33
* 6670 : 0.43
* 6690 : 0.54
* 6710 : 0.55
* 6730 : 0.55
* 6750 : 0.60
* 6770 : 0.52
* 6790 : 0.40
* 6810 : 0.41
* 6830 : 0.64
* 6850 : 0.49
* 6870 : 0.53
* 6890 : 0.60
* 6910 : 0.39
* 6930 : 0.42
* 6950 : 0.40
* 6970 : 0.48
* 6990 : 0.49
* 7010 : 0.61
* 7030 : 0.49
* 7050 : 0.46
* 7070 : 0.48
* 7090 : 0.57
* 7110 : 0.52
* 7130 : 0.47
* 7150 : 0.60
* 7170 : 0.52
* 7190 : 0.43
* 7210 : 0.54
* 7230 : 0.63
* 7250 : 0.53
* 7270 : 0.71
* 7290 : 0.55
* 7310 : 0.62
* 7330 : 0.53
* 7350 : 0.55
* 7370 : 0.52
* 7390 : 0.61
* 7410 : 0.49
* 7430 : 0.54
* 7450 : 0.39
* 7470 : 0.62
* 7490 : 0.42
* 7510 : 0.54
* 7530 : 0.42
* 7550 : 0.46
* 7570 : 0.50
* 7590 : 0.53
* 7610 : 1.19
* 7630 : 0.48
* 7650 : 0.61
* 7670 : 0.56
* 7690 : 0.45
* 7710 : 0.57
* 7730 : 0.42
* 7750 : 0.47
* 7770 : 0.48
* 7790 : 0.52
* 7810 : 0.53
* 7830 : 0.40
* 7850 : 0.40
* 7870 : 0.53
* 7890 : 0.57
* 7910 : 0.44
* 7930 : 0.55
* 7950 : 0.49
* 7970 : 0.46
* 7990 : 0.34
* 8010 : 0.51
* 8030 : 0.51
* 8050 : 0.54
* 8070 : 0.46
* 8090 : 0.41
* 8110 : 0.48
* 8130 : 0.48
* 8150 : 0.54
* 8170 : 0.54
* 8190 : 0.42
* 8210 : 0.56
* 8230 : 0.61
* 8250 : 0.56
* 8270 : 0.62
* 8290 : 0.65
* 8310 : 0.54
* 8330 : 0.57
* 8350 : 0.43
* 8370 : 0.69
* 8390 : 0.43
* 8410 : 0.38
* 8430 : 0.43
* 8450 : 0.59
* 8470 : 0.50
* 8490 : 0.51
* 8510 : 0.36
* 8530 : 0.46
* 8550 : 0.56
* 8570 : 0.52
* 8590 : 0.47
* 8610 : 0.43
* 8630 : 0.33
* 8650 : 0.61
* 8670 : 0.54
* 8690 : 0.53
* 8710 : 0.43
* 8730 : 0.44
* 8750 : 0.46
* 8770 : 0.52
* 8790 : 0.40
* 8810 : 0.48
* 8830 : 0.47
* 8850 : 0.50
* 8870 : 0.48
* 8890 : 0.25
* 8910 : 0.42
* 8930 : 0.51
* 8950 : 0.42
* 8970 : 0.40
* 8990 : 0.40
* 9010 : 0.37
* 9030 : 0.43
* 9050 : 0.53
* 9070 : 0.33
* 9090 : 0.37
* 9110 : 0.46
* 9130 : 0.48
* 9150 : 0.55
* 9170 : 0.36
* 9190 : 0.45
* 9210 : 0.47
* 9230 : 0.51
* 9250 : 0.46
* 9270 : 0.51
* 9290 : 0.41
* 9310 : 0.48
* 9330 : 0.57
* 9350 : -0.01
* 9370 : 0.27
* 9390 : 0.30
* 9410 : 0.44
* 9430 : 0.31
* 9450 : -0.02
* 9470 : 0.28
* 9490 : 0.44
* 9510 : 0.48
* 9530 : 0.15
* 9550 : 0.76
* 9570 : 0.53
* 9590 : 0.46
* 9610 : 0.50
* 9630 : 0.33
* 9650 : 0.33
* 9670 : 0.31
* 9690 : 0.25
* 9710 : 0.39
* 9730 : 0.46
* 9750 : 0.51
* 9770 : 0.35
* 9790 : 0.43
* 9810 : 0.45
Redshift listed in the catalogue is 0.26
